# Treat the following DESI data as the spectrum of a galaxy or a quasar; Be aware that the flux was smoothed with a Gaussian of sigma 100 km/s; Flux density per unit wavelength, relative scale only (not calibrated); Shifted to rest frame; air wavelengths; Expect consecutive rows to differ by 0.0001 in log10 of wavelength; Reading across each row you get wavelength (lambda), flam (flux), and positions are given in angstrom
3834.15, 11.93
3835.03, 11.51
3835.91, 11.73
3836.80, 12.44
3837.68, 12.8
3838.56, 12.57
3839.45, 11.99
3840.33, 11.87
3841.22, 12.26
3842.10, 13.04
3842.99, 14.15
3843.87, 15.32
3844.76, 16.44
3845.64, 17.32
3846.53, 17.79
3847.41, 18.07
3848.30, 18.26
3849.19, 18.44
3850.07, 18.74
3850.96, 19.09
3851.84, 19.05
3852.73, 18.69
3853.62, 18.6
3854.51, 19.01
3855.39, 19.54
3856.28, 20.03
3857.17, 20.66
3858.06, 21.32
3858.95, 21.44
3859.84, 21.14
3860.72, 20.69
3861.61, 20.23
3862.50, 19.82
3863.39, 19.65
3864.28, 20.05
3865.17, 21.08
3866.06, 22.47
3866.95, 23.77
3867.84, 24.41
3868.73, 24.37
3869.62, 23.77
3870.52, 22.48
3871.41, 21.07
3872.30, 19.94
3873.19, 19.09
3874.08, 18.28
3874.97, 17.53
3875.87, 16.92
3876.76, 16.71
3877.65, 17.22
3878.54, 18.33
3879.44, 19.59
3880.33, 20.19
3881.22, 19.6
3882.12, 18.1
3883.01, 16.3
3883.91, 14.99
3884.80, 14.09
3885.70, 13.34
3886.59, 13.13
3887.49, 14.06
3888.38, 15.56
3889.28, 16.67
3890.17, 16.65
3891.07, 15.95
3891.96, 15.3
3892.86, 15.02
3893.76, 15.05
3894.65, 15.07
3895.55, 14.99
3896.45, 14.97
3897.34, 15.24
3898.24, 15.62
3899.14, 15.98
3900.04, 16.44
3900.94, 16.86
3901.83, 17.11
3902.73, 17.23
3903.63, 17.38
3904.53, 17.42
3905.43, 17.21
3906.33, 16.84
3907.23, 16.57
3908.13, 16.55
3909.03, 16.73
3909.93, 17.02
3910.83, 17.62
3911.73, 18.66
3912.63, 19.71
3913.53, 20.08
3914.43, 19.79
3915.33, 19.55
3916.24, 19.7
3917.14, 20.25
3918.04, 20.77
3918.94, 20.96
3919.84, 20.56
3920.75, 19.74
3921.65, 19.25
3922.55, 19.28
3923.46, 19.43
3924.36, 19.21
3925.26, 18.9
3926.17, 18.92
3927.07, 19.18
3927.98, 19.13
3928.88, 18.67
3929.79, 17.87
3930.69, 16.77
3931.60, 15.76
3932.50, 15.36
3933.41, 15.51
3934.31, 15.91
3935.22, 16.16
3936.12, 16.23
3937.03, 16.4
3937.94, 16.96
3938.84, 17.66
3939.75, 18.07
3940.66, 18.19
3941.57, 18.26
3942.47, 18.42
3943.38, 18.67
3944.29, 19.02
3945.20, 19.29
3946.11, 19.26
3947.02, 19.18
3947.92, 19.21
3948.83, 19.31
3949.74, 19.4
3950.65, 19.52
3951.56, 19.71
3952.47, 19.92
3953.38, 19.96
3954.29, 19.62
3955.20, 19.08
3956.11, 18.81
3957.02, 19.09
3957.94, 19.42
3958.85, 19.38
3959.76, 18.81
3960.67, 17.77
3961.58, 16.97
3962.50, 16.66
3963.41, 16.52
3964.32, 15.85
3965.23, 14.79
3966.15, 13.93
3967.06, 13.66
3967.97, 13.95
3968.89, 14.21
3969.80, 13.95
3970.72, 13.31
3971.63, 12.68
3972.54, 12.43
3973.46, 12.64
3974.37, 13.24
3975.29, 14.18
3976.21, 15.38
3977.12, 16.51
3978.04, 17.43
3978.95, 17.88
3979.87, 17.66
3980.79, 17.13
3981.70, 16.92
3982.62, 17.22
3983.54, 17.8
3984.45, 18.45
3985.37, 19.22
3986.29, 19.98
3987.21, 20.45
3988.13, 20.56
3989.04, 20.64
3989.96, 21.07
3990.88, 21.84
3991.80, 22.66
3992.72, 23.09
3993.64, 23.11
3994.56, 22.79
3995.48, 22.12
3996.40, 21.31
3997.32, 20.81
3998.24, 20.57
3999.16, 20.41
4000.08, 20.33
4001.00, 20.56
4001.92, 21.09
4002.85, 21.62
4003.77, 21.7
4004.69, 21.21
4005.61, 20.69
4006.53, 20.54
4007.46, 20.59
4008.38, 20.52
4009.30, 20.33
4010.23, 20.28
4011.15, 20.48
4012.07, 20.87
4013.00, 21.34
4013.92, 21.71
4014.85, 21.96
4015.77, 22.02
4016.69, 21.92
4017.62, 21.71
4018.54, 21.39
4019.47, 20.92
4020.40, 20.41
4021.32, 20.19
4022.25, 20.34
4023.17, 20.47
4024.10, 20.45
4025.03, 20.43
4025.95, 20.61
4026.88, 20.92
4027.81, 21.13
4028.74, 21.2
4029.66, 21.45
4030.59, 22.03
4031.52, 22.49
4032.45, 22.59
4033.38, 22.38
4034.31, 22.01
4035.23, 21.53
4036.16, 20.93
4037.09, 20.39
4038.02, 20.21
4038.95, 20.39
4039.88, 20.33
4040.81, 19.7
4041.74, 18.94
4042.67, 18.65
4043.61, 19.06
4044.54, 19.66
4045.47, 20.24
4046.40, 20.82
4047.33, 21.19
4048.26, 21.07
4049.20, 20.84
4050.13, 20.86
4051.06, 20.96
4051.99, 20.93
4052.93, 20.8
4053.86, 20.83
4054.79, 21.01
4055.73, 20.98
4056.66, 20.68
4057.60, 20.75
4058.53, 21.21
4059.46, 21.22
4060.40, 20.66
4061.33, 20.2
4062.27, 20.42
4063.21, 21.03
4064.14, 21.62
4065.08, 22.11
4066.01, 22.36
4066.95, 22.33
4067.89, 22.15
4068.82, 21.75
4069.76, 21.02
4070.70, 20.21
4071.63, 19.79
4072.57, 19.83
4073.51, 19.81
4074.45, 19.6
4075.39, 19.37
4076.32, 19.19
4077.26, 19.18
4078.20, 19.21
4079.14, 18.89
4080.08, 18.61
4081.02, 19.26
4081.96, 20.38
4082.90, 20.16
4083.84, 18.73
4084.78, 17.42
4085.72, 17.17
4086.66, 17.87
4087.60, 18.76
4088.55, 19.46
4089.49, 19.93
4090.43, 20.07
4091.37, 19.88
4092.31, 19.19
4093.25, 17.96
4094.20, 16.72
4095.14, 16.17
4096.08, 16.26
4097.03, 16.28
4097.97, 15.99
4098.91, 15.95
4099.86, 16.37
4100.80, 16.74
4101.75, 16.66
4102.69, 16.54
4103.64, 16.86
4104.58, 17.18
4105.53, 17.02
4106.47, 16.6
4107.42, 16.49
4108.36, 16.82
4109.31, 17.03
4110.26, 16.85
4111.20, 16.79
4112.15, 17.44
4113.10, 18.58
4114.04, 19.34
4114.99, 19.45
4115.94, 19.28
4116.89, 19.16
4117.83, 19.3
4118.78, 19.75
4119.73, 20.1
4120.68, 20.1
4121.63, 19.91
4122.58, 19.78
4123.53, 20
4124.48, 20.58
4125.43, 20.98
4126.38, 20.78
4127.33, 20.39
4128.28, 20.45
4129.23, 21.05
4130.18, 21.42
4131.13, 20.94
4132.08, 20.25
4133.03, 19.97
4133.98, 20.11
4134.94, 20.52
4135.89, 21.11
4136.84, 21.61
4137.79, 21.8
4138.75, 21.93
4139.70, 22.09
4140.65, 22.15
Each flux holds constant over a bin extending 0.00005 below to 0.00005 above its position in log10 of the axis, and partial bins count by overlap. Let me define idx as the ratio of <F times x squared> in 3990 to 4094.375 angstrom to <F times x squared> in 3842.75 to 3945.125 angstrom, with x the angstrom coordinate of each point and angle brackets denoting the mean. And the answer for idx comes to 1.22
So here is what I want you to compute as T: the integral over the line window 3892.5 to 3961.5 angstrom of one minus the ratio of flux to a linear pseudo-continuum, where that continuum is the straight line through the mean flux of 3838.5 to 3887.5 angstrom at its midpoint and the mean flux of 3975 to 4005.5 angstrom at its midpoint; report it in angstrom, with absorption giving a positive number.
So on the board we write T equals 3.9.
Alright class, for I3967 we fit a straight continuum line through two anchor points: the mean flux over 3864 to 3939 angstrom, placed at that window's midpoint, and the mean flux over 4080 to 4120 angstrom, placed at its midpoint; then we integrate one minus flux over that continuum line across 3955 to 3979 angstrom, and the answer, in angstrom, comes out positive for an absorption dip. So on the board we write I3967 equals 2.9 angstrom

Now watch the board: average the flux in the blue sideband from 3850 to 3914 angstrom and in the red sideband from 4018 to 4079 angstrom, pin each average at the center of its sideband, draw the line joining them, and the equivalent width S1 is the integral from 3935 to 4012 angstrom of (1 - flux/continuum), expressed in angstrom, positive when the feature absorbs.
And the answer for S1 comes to 4.3 angstrom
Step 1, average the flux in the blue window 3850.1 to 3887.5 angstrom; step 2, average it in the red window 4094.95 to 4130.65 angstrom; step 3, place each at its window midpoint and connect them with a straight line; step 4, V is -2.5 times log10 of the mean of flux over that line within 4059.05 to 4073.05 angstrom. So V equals -0.141 mag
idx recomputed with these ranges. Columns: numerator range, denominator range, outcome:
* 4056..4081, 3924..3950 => 1.22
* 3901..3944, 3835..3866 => 1.08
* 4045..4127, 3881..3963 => 1.18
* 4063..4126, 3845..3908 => 1.16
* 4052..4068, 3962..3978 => 1.53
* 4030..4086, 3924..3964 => 1.19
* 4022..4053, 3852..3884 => 1.13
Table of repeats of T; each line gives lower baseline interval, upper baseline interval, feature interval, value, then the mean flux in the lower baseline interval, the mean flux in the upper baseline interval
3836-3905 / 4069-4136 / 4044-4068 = -3.14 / 17.6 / 18.8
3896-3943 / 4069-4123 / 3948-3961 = -0.96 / 17.9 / 18.4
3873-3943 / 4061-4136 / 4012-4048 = -4.68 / 17.4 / 19.1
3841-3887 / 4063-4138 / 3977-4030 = -4.22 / 18.8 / 19.2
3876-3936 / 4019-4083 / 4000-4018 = -1.29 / 17.3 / 20.6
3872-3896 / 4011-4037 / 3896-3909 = 0.49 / 16.6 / 21.3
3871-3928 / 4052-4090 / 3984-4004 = -2.22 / 17.6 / 20.2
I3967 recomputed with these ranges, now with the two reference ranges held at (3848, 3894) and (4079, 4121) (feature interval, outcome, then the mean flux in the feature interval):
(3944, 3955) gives -0.6 angstrom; 19.5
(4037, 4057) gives -2.4 angstrom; 20.4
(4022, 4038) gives -2.6 angstrom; 21.2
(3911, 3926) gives -0.9 angstrom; 19.7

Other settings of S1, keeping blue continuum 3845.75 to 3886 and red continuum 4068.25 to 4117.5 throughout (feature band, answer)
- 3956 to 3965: 0.5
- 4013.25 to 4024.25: -1.5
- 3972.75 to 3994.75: 0.3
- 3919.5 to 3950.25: 1.4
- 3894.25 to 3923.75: 2.0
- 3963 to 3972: 2.2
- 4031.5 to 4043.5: -1.4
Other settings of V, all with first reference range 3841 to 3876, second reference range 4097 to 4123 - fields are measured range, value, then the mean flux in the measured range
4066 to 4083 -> -0.12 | 20.1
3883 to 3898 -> 0.27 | 15.1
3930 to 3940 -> 0.15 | 16.4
